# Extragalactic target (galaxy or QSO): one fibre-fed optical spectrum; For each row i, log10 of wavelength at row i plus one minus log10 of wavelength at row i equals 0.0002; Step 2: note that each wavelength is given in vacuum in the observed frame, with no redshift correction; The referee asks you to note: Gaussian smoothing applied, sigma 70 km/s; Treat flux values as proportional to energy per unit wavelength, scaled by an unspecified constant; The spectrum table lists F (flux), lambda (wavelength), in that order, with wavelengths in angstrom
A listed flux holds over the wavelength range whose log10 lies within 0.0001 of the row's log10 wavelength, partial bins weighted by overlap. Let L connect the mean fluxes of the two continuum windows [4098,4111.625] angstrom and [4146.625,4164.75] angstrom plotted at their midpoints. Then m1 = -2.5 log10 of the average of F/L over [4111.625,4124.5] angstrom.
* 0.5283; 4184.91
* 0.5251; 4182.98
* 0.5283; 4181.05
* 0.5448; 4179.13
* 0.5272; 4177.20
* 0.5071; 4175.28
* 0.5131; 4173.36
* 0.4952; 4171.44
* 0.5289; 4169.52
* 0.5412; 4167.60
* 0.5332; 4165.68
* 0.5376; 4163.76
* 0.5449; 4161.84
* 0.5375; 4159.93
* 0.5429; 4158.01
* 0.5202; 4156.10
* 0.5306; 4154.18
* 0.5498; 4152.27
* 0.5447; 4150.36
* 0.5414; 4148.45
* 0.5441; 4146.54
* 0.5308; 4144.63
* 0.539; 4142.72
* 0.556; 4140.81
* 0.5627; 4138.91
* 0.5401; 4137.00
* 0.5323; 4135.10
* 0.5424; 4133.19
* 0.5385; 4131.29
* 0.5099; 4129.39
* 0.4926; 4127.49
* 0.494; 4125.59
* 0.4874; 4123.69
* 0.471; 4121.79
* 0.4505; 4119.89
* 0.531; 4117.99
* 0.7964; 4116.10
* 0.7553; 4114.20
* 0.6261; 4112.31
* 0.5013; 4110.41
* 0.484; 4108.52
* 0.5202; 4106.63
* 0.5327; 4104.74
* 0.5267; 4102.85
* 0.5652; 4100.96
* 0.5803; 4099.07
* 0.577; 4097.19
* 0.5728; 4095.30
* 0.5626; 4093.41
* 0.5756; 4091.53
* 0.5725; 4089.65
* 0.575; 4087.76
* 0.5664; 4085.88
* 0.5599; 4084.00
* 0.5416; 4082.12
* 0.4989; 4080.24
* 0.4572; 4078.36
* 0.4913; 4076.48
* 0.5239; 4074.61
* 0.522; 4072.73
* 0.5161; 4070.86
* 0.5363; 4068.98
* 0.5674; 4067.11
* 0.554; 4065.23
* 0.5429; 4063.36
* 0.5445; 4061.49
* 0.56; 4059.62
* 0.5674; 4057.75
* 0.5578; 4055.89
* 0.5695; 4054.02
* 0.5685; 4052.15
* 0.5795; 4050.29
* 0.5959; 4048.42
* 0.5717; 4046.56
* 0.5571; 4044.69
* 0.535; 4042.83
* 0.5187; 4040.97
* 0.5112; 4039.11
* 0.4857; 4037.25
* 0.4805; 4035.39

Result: -0.105 mag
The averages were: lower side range 0.532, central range 0.588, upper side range 0.539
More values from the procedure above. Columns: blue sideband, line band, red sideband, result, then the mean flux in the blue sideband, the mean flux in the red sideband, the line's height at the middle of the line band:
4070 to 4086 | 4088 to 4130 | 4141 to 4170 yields -0.058 mag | 0.518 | 0.538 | 0.526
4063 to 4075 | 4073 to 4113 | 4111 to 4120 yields 0.094 mag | 0.538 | 0.643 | 0.592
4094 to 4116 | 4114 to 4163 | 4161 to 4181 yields 0.018 mag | 0.576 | 0.527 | 0.551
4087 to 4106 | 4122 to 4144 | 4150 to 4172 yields 0.044 mag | 0.563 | 0.534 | 0.547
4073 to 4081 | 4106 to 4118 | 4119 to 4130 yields -0.246 mag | 0.495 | 0.484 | 0.487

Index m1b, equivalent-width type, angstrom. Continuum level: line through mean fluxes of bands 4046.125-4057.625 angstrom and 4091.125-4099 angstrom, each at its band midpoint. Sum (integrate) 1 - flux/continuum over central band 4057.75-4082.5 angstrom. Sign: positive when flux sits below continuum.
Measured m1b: 1.9 angstrom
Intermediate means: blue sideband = 0.574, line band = 0.528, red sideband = 0.573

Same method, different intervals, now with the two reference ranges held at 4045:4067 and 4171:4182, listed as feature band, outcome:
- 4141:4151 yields -0.2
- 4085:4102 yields -0.6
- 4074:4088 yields 0.8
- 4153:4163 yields -0.2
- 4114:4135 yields -0.2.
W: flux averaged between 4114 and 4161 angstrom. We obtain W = 0.542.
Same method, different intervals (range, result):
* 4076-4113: 0.544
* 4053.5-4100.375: 0.548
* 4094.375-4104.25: 0.563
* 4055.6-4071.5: 0.55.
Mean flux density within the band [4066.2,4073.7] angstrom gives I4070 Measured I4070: 0.535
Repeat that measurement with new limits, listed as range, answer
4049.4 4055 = 0.572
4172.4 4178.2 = 0.516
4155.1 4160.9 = 0.533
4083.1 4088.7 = 0.567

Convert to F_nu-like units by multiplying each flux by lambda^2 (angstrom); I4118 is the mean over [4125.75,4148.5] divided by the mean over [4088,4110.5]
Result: 0.99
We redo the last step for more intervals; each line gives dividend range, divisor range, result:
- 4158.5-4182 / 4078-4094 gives 1.00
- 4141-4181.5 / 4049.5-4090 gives 1.02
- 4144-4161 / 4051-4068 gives 1.01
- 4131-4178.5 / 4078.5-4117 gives 0.96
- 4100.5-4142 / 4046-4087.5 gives 1.03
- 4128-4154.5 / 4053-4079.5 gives 1.04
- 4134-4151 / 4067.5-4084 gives 1.09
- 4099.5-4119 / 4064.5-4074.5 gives 1.11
